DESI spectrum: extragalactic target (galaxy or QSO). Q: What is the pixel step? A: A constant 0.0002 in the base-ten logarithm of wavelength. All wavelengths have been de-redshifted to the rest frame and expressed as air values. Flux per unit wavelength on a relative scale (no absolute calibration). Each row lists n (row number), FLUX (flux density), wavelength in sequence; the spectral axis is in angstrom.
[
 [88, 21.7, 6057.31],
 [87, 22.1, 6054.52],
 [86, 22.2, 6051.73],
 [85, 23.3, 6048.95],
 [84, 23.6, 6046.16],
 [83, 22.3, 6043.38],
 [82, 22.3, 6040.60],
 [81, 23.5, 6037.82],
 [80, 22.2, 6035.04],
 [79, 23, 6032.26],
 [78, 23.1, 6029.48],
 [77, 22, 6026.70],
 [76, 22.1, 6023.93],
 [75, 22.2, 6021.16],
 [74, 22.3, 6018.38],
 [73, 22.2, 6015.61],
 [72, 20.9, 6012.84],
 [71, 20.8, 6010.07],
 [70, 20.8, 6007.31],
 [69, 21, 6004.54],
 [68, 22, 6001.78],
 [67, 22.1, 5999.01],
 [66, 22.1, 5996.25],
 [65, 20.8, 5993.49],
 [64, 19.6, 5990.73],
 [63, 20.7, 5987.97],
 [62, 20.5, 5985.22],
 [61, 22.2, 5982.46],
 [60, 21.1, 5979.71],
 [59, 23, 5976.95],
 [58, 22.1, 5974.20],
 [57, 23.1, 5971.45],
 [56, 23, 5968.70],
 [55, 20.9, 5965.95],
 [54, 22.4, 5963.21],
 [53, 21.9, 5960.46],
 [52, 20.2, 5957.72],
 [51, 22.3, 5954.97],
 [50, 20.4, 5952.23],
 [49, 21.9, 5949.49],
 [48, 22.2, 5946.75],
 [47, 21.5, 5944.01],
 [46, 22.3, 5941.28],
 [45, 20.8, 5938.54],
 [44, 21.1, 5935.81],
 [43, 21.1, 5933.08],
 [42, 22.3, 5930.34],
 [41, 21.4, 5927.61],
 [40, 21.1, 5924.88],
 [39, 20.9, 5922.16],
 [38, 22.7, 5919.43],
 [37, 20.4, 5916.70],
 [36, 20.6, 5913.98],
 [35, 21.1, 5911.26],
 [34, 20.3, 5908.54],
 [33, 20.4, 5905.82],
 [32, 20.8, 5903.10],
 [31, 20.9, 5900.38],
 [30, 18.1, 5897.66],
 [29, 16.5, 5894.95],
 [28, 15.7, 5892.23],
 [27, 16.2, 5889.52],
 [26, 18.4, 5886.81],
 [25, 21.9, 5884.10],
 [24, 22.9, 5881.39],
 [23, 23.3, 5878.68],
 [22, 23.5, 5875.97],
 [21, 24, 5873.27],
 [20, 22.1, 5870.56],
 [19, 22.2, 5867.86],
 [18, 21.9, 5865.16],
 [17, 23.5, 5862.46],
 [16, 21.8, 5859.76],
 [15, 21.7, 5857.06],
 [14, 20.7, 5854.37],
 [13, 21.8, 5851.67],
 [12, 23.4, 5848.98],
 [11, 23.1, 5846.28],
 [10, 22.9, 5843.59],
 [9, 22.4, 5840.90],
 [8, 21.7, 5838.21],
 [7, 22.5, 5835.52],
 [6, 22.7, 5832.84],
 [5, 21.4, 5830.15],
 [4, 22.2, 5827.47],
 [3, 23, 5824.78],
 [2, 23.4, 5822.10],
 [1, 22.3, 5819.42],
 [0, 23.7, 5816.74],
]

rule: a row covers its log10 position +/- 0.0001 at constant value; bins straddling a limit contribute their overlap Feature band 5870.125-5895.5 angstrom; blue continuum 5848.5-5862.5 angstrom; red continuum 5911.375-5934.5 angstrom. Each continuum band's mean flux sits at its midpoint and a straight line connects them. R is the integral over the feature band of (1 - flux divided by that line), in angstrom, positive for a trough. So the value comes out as 1.4 angstrom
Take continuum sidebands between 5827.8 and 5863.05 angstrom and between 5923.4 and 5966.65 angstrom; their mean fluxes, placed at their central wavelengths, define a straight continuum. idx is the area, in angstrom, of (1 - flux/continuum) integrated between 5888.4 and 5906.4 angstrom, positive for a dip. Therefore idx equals 2.9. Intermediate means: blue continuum 22.2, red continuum 21.5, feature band 18.3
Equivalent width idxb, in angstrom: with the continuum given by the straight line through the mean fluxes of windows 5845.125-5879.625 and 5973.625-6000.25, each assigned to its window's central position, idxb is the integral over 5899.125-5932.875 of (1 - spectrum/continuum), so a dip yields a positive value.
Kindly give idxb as 1.5 angstrom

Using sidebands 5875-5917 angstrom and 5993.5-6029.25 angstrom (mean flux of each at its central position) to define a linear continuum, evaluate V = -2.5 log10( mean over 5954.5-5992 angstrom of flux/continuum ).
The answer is -0.024 mag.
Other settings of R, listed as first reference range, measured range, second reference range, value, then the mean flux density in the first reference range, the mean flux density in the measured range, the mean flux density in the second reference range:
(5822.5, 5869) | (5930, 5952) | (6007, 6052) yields 0.75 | 22.3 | 21.6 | 22.3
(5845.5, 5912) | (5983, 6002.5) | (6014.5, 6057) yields 0.88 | 21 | 21.1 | 22.5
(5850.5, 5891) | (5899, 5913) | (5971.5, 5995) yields 0.59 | 21.7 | 20.7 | 21.4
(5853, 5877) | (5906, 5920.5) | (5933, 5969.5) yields 0.65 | 22.4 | 20.9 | 21.6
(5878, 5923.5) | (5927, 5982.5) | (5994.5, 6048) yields -2.13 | 20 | 21.8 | 22.1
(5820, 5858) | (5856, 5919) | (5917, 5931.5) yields 3.18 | 22.4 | 20.8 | 21.6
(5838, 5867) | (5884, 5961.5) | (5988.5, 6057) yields 5.80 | 22.3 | 20.5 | 22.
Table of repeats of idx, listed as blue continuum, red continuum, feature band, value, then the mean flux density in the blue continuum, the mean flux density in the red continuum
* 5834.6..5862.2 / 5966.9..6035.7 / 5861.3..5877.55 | -0.50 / 22.2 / 21.8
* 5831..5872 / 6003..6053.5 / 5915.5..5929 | 0.57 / 22.3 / 22.2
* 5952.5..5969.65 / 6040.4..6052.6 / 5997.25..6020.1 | 0.79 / 21.7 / 22.8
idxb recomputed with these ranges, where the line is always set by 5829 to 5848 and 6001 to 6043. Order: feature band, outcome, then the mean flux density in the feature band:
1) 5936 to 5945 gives 0.29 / 21.5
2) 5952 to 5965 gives 0.38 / 21.5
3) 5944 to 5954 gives 0.29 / 21.5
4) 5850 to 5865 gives 0.29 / 21.9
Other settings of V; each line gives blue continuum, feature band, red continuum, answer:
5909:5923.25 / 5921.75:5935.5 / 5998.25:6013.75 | -0.01 mag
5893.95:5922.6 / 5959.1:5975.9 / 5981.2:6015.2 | -0.07 mag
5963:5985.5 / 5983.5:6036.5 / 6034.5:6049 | 0.04 mag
